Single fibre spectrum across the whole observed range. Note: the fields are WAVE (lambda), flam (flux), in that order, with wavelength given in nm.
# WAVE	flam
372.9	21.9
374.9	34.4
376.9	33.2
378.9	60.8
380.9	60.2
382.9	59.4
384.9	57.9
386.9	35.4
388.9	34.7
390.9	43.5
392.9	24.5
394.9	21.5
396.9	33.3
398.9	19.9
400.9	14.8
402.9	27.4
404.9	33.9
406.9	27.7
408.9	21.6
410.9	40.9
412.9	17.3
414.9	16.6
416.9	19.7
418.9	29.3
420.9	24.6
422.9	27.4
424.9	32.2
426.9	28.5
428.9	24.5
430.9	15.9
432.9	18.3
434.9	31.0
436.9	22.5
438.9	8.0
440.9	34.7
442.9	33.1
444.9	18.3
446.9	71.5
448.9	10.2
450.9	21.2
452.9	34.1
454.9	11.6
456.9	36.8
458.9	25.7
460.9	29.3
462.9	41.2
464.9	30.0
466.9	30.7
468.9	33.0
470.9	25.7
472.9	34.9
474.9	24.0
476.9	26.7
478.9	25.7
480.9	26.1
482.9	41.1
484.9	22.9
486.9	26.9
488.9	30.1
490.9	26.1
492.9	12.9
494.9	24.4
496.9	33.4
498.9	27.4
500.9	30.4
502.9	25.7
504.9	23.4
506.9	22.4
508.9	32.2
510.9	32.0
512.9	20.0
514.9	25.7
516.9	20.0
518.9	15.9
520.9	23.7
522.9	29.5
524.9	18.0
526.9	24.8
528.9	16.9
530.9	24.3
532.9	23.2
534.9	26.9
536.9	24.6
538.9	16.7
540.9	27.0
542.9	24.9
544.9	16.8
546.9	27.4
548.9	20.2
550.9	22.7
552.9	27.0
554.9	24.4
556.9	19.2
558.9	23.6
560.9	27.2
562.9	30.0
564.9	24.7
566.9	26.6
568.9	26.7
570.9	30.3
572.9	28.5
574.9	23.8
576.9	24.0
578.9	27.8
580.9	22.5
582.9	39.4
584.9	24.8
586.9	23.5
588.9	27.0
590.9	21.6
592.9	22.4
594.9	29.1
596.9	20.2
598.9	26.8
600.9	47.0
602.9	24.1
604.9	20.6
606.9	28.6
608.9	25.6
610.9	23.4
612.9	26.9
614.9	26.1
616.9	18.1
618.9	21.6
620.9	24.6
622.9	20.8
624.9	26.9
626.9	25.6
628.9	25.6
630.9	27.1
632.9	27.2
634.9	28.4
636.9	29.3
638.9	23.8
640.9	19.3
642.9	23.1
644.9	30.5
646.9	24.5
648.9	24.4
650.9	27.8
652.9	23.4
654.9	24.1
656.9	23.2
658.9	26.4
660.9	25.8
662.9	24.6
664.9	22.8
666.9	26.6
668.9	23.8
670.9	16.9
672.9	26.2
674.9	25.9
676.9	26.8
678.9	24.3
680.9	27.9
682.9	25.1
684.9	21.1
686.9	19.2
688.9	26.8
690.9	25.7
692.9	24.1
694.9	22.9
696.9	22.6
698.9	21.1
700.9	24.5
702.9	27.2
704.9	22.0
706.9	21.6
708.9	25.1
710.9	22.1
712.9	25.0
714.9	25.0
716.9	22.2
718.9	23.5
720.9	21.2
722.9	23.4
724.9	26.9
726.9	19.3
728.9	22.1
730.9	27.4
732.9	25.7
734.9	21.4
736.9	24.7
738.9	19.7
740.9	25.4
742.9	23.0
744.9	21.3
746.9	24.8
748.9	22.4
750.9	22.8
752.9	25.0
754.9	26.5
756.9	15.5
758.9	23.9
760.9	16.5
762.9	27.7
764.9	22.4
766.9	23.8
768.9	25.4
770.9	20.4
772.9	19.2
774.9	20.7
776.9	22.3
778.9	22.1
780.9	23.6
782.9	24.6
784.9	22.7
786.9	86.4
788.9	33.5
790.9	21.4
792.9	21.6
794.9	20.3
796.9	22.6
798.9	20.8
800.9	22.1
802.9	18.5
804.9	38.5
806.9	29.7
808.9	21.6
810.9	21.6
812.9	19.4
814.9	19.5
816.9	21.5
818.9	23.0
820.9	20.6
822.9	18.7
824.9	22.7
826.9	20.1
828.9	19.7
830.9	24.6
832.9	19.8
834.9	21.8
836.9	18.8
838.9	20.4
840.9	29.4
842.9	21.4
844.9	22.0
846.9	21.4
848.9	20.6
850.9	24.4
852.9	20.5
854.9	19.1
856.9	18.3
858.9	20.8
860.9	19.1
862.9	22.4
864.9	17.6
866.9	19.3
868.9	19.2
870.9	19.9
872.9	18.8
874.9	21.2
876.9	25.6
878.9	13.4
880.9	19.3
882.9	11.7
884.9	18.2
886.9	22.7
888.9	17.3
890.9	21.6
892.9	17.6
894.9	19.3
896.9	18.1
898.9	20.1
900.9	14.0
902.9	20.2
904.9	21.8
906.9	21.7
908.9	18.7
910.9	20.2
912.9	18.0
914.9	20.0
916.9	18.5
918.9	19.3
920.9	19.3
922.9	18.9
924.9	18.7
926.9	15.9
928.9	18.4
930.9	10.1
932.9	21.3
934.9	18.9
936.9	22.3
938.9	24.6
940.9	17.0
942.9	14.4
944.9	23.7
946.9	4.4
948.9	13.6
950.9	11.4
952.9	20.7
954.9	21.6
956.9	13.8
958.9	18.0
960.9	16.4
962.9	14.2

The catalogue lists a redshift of 0.198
